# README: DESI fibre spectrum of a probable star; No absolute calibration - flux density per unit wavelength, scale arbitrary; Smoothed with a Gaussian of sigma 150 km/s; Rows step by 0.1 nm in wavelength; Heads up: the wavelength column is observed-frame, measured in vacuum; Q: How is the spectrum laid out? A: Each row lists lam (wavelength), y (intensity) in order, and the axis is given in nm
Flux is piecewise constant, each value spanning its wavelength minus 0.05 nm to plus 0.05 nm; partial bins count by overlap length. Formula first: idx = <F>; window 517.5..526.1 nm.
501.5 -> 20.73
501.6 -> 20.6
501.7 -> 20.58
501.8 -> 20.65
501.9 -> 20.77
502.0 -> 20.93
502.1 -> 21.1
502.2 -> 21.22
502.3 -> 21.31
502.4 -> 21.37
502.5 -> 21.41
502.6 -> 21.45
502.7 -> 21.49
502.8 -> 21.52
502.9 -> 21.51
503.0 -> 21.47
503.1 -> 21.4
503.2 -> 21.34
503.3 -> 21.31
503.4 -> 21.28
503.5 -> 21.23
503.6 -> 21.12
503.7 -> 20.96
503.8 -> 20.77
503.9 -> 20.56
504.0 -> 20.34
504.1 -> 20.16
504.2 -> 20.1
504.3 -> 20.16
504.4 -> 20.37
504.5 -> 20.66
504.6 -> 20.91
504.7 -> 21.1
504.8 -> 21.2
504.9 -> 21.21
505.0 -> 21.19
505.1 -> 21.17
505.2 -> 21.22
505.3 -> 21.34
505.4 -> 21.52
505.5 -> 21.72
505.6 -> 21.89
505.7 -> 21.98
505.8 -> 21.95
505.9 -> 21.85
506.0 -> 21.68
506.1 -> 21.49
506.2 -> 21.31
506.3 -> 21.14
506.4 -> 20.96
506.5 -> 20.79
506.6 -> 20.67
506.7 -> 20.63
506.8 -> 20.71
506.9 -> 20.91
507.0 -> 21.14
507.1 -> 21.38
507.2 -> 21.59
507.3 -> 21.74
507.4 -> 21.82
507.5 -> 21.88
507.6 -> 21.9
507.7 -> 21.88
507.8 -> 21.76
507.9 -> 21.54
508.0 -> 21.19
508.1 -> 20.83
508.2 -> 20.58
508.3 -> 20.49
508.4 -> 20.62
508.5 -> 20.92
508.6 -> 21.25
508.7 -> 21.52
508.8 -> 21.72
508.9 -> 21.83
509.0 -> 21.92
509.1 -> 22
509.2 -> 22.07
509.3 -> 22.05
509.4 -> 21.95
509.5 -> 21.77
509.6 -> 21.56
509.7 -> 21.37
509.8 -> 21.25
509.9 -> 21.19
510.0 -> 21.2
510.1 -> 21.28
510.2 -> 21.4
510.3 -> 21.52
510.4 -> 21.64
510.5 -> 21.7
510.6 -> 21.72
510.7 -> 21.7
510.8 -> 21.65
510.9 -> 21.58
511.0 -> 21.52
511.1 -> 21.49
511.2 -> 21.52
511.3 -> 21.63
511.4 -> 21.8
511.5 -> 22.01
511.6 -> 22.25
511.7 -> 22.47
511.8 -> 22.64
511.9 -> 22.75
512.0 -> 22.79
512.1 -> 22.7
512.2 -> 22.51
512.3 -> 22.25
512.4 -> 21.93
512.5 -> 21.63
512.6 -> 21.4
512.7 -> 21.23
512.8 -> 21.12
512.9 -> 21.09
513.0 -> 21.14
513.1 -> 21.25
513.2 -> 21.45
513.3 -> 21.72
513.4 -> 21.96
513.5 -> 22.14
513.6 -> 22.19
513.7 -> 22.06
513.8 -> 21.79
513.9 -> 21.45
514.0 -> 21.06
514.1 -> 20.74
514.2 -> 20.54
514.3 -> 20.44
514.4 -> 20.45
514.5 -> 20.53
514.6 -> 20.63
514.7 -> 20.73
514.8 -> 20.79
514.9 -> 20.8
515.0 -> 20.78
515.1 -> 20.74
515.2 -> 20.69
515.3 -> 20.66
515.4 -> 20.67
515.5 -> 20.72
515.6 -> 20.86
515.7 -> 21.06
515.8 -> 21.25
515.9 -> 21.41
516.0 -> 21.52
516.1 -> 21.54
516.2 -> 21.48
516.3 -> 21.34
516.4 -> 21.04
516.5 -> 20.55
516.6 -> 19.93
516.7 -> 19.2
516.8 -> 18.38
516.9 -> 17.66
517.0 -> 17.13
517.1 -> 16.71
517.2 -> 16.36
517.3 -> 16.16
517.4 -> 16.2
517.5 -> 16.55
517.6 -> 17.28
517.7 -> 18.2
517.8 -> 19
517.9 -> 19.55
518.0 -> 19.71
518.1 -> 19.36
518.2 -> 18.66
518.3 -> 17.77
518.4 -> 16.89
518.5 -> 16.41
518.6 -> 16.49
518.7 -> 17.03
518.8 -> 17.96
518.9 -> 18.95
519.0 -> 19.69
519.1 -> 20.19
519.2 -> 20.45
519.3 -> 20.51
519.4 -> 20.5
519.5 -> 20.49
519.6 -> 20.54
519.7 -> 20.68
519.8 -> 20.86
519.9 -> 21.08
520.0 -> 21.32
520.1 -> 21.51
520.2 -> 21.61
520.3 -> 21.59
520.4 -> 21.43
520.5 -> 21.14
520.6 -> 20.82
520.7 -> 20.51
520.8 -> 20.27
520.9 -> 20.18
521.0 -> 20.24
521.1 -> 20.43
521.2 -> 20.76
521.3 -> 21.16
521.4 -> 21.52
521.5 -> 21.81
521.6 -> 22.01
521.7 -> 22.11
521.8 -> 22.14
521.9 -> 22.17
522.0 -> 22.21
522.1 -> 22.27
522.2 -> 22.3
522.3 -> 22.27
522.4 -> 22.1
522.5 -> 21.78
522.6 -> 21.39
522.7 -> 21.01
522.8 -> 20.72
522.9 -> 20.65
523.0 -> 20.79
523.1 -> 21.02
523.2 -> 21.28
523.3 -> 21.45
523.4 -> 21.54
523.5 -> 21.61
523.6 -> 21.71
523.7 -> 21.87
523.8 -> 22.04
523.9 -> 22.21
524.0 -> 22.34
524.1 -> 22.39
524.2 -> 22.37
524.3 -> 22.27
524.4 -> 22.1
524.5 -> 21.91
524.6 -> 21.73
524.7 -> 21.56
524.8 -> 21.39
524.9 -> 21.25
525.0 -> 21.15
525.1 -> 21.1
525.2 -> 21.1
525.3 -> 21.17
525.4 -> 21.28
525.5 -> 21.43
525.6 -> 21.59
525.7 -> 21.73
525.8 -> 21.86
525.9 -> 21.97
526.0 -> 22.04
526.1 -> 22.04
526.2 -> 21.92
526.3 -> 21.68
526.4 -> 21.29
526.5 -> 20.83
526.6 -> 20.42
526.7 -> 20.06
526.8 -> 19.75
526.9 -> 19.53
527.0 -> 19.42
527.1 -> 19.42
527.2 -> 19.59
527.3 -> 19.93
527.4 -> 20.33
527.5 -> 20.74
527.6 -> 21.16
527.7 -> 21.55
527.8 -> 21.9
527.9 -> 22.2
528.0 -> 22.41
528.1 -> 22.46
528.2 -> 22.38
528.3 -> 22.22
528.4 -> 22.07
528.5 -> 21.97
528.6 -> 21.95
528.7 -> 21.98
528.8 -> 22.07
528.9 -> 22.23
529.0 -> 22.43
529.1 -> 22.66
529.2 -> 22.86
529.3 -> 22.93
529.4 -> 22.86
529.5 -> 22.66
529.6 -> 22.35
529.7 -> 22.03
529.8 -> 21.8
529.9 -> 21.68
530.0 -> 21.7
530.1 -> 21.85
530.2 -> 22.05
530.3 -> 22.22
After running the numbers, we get 20.8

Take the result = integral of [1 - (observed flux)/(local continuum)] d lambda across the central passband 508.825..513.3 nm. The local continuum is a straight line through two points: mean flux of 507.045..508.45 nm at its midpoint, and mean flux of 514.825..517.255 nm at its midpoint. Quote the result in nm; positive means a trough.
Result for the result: -0.190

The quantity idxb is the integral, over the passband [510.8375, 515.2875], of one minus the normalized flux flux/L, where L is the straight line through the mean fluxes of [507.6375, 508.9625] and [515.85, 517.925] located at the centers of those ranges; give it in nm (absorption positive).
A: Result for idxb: -0.35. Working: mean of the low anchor 21.3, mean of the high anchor 18.9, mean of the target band 21.5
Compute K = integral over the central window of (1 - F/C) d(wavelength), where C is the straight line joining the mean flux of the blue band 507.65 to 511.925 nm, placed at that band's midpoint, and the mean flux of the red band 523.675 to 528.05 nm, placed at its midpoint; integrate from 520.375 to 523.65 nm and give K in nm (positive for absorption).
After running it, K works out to 0.00 nm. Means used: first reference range 21.6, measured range 21.4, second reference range 21.3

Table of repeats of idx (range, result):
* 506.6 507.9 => 21.4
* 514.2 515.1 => 20.6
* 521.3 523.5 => 21.6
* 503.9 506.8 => 21.1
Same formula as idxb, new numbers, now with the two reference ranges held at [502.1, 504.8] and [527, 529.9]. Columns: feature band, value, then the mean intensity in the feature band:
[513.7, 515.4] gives 0.04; 20.8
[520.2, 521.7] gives 0.04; 21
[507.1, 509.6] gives -0.04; 21.5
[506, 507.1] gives 0.00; 21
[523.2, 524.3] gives -0.02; 21.9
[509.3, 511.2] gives -0.03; 21.5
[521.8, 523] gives -0.01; 21.7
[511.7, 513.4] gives -0.05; 21.9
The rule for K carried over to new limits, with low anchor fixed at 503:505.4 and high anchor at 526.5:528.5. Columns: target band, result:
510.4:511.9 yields -0.066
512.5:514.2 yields -0.042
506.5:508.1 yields -0.031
